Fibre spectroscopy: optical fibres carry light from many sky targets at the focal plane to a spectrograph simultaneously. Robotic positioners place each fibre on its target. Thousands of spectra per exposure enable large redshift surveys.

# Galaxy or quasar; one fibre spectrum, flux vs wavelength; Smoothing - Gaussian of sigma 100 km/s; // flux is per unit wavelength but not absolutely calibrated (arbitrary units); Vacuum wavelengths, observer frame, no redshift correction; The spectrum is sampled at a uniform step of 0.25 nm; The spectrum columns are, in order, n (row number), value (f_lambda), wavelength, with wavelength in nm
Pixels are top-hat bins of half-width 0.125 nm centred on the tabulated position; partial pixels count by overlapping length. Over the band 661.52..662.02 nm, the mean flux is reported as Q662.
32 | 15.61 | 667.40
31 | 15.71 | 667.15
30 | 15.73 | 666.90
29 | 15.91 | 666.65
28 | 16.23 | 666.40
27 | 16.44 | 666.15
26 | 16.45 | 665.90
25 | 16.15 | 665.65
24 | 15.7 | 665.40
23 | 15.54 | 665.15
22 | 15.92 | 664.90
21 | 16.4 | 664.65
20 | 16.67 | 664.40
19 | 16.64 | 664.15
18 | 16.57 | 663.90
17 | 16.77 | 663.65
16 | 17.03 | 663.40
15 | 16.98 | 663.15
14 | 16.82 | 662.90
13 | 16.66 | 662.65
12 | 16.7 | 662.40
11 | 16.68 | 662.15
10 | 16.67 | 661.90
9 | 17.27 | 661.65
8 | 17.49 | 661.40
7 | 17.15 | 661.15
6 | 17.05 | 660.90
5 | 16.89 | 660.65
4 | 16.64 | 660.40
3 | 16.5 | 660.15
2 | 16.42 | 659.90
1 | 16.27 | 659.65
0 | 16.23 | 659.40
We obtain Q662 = 17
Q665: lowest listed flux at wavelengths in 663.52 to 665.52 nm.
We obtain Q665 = 15.54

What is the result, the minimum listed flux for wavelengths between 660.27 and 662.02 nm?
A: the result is 16.64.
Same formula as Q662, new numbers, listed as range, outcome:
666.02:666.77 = 16.2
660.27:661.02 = 16.9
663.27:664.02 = 16.8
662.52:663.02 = 16.7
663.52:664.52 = 16.7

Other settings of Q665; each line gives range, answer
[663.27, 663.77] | 16.77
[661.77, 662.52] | 16.67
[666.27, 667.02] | 15.73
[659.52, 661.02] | 16.27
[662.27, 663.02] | 16.66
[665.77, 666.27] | 16.44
